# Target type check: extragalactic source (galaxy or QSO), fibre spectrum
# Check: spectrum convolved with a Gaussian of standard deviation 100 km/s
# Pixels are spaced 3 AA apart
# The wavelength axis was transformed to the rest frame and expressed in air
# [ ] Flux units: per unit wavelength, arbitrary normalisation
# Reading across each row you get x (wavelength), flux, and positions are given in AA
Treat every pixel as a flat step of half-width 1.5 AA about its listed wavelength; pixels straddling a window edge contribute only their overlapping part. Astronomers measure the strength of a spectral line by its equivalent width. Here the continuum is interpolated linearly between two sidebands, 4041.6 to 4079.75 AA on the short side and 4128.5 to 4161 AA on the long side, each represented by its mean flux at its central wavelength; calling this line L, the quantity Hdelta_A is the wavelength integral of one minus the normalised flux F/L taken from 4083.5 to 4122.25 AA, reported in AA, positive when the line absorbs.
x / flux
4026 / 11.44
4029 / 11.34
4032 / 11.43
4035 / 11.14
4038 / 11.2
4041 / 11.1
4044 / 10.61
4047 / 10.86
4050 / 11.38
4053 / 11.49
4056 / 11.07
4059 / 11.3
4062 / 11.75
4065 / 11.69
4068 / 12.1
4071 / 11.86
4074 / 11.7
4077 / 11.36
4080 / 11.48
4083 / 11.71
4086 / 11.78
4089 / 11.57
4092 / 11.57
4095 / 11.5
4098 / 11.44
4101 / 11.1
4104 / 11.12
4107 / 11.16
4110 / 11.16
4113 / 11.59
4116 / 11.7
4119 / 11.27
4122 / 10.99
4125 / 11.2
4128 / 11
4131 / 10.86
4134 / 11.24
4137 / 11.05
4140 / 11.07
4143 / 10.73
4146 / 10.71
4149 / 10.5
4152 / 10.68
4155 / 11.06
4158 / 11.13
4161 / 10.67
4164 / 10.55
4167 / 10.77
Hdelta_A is -0.8 AA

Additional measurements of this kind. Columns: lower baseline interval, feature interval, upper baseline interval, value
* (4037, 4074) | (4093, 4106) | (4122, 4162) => -0.17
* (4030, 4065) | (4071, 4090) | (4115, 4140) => -0.72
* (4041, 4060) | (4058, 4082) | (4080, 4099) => -0.66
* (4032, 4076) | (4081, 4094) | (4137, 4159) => -0.53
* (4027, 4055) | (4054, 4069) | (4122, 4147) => -0.58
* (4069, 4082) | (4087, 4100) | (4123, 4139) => -0.08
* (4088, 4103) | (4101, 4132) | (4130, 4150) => -0.10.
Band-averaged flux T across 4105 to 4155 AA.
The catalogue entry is 11.1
